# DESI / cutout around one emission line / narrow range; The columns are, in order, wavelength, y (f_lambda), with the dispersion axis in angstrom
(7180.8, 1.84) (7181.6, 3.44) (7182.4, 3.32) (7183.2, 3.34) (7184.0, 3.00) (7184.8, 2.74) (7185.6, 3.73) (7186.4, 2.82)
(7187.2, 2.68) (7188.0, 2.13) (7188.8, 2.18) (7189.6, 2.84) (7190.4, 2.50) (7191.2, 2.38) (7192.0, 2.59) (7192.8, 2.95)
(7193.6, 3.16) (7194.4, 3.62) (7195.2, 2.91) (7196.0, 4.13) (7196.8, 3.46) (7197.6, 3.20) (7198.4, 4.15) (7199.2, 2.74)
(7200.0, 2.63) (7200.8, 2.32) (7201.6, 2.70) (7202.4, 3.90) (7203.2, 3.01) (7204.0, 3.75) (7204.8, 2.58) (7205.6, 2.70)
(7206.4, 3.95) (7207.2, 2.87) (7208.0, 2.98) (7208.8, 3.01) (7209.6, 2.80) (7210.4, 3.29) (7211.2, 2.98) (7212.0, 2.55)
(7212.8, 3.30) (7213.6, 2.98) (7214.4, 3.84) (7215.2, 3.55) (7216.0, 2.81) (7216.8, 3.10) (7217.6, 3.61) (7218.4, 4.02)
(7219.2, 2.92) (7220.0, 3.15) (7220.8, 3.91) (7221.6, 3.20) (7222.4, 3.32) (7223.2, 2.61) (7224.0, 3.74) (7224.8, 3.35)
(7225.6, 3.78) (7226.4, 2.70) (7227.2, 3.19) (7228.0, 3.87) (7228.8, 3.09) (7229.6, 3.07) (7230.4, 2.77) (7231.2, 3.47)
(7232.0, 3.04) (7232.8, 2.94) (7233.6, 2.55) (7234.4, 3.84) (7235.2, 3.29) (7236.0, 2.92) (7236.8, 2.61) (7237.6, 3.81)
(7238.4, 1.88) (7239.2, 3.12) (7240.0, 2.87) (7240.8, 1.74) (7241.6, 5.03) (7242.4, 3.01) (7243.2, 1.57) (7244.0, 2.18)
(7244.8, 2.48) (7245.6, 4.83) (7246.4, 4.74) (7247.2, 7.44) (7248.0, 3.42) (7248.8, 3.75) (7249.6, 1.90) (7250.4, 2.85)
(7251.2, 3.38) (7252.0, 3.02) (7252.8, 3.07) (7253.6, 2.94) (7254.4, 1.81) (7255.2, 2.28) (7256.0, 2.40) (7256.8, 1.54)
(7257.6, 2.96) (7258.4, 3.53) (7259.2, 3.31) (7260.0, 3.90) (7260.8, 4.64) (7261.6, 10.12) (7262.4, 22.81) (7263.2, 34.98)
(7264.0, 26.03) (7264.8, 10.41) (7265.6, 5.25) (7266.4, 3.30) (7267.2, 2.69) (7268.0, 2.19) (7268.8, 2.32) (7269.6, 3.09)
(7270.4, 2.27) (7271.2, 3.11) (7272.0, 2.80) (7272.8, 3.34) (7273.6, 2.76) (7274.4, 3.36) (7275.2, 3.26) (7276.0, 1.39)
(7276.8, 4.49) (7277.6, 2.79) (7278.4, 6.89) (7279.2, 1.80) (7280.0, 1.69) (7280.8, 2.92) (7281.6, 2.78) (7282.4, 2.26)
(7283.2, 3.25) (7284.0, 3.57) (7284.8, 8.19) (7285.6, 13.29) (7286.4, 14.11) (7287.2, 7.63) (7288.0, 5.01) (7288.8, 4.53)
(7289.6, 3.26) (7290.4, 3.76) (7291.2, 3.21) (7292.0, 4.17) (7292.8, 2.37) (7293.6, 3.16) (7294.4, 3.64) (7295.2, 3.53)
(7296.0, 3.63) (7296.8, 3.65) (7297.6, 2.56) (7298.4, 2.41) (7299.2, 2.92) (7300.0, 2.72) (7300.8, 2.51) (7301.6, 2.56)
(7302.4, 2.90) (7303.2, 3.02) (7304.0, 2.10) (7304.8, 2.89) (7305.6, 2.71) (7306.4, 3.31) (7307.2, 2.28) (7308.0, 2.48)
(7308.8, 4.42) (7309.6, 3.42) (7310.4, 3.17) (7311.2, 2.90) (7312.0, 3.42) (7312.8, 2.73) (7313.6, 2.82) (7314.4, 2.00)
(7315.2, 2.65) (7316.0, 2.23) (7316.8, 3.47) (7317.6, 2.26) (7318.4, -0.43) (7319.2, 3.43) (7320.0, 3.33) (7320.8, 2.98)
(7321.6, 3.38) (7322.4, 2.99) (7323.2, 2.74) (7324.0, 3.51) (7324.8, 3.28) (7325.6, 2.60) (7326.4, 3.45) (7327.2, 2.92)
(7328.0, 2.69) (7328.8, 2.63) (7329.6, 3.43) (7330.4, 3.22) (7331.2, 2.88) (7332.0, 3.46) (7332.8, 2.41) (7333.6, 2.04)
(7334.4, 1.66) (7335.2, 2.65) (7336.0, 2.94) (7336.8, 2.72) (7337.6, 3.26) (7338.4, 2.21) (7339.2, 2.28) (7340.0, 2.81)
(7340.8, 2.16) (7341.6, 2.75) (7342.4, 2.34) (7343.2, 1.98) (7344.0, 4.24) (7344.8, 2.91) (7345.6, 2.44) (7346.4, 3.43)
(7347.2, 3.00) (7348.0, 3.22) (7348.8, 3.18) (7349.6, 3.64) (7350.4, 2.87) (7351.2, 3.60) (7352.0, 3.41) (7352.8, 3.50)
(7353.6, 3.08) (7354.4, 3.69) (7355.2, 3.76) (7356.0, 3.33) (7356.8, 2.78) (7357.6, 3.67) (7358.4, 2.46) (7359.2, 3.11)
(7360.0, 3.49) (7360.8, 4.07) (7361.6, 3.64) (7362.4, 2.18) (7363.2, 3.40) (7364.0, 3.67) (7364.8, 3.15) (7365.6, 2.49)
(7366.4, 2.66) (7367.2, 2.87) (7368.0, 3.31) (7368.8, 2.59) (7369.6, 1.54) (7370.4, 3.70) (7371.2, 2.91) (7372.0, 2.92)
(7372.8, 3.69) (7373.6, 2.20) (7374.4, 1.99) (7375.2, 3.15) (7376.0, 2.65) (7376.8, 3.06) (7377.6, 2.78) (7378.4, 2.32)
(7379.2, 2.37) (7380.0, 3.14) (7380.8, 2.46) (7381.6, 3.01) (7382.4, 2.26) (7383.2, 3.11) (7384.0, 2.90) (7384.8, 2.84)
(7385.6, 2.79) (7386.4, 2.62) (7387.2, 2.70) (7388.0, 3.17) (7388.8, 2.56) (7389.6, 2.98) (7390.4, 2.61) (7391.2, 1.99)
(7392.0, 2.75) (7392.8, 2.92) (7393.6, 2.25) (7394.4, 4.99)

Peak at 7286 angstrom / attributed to [N II] 6583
